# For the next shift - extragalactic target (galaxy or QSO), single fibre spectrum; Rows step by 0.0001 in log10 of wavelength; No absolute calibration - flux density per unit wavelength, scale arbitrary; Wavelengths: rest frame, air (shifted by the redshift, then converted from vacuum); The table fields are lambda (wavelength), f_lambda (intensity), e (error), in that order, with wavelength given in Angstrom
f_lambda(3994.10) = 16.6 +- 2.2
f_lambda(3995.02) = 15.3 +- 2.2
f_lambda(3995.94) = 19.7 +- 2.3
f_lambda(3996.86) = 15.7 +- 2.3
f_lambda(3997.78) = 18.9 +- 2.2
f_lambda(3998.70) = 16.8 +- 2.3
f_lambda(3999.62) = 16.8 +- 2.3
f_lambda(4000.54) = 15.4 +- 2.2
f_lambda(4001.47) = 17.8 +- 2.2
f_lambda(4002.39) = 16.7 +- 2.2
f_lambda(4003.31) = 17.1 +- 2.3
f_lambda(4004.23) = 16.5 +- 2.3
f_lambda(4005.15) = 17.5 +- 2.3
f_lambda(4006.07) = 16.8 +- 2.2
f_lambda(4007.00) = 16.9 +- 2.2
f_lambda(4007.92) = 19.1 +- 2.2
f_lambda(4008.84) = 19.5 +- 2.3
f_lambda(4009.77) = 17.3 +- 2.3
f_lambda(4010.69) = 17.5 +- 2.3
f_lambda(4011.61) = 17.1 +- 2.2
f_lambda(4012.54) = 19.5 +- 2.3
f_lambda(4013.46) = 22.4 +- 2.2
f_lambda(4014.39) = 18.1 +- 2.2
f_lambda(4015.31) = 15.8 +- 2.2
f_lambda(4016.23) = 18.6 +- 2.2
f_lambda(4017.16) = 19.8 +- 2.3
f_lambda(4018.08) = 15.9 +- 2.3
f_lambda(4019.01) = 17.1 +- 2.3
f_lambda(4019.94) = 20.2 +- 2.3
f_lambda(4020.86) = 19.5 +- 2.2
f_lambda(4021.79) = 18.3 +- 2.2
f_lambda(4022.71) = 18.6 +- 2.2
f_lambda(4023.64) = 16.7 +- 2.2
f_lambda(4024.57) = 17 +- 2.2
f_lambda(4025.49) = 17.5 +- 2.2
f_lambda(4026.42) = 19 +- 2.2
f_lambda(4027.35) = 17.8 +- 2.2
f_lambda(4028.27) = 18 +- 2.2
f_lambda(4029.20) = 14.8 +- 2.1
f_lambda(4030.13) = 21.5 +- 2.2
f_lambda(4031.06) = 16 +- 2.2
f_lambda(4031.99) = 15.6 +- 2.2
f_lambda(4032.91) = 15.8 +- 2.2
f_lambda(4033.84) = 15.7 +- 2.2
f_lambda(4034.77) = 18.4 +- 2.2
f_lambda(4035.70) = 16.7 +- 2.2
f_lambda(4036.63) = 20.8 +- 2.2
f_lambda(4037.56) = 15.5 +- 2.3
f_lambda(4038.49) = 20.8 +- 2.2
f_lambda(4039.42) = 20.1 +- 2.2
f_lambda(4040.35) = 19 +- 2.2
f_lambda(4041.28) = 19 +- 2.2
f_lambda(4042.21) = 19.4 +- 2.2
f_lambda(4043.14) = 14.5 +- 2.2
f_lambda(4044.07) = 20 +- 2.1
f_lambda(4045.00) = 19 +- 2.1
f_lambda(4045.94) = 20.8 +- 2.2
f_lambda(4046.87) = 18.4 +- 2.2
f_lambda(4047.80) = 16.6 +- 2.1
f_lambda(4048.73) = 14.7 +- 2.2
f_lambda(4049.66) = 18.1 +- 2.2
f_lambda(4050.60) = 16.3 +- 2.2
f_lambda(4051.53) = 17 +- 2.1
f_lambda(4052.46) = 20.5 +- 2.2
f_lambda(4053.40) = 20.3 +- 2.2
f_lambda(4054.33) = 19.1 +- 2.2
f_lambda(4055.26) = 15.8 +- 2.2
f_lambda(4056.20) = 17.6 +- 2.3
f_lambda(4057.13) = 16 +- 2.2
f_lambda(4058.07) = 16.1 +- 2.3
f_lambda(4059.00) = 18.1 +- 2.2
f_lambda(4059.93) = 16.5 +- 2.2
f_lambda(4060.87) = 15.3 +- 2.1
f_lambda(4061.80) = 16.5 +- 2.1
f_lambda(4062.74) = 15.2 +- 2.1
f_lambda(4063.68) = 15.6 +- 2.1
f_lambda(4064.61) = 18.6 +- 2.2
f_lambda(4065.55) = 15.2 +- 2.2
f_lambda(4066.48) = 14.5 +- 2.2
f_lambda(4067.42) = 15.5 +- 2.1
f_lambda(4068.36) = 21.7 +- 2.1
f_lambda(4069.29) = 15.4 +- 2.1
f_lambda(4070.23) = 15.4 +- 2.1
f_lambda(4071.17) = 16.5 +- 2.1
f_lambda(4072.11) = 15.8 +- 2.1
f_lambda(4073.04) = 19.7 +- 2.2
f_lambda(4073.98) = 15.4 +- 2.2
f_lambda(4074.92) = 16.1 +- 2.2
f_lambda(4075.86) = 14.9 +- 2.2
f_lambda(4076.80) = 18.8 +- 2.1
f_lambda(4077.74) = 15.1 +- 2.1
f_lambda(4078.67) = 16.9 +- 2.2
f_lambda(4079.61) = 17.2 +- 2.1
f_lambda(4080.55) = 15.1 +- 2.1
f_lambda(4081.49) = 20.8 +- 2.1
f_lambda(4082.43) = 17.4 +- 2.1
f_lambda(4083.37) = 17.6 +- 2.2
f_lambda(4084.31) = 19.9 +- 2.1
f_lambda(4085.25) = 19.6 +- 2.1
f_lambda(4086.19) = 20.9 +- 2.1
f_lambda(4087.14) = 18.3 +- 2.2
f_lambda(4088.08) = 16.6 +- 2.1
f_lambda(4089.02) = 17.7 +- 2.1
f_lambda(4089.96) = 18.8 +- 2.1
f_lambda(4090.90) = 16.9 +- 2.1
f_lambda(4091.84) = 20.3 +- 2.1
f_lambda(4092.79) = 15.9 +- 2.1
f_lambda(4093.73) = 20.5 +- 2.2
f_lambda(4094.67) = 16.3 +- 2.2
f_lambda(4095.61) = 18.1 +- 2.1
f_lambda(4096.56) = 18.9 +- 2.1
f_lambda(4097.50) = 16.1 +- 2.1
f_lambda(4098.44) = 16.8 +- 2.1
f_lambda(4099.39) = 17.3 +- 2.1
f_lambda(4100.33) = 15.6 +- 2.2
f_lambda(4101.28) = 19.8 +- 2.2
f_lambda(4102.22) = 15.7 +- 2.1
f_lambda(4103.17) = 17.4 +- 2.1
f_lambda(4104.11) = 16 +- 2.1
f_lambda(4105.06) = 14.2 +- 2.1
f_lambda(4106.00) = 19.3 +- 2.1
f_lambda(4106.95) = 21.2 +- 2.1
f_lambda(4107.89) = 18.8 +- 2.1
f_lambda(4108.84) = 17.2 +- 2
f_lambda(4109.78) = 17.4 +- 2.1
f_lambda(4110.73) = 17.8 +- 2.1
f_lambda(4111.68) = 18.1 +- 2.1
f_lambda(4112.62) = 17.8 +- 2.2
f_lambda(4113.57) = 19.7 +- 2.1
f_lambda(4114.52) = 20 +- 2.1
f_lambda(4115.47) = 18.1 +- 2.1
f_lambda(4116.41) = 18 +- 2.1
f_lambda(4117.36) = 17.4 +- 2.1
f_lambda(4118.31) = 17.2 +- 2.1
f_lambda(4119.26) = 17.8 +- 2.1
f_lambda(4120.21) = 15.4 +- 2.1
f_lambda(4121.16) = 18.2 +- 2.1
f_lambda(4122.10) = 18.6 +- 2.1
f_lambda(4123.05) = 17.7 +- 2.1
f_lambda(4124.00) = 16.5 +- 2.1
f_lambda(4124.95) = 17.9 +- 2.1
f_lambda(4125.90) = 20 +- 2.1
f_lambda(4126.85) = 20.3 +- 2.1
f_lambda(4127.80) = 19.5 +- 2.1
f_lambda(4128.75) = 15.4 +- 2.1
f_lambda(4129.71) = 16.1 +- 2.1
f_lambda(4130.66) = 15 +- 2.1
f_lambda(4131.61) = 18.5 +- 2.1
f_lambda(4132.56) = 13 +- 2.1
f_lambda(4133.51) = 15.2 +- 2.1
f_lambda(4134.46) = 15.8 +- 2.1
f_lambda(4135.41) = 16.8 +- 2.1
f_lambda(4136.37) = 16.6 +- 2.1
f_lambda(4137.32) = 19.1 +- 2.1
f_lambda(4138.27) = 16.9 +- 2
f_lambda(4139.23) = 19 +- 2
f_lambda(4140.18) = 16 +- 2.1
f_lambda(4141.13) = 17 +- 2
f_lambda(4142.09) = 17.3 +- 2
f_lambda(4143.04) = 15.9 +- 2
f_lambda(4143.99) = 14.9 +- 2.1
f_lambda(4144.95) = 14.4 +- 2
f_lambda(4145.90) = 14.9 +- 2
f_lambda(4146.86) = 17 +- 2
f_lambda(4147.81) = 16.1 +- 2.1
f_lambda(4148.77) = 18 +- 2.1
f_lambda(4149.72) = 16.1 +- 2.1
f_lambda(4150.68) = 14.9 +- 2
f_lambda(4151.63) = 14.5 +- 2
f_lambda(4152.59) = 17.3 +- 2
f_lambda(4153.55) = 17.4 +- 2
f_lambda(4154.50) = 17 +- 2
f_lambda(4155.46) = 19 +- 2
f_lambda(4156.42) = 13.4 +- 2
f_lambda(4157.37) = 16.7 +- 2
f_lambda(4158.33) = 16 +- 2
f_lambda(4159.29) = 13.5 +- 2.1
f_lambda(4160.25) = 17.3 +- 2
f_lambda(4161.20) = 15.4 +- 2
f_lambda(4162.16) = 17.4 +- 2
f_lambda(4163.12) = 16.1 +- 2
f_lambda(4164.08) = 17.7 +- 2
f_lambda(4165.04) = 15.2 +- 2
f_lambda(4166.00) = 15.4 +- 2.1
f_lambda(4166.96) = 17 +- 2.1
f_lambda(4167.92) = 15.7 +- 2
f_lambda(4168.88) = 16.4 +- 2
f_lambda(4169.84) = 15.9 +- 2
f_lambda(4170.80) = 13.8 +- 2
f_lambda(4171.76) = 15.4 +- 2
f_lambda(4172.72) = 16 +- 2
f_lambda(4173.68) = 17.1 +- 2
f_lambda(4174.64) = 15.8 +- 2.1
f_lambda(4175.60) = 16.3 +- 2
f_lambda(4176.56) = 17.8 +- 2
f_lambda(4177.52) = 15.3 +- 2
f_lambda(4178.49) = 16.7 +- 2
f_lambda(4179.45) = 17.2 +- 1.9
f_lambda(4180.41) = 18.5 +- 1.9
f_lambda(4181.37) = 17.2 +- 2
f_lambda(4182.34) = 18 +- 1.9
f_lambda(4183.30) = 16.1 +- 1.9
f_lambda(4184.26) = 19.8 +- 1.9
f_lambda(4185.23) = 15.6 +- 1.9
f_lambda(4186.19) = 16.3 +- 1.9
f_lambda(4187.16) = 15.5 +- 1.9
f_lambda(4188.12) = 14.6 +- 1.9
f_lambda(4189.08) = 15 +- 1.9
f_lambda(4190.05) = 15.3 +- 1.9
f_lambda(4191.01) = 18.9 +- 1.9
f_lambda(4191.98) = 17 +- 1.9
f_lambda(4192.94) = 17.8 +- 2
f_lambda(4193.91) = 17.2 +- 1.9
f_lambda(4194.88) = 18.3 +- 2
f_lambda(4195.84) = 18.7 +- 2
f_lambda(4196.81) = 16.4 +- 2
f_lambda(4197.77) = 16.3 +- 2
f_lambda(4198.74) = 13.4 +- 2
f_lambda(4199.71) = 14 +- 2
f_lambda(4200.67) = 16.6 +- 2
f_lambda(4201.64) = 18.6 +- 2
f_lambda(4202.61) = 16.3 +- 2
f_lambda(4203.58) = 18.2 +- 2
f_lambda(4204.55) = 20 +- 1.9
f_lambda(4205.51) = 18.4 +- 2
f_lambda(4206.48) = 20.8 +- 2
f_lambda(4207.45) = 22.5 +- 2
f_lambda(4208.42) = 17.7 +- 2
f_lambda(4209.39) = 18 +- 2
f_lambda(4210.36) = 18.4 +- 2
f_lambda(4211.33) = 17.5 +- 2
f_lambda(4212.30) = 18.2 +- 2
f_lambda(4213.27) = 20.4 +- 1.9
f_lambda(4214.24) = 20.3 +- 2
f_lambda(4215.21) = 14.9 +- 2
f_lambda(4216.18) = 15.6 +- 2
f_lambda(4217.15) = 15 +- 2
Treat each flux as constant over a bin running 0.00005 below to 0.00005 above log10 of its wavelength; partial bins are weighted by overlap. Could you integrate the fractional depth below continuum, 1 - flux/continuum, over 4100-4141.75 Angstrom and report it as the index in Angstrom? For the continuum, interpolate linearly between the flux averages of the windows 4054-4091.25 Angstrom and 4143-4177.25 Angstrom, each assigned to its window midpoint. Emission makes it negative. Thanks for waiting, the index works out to -2.4 Angstrom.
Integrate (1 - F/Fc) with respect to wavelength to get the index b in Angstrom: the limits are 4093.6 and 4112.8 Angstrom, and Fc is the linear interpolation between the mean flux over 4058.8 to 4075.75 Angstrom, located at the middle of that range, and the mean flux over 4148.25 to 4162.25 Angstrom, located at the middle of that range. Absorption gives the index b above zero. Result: -1.4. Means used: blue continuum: 16.4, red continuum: 16.2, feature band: 17.6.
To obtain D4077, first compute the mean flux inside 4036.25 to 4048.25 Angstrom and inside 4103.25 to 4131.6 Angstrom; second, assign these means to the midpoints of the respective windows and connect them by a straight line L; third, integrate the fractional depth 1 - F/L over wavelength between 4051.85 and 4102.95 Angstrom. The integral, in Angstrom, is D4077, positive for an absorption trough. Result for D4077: 2.7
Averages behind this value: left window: 18.7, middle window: 17.3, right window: 17.8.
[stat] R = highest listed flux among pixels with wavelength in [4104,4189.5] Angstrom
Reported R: 21.2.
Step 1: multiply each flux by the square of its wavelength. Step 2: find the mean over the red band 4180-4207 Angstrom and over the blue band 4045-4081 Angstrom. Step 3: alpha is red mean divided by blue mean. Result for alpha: 1.1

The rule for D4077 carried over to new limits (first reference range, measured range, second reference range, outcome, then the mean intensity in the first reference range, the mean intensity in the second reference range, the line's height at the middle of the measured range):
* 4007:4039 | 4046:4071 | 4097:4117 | 1.3 Angstrom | 18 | 17.7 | 17.9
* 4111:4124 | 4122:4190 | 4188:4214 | 5.0 Angstrom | 17.9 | 17.6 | 17.8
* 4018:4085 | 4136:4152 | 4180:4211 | 0.9 Angstrom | 17.5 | 17.4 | 17.4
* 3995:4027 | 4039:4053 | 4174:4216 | -0.4 Angstrom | 17.8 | 17.3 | 17.7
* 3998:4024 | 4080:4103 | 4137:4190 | -1.2 Angstrom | 17.8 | 16.3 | 17.1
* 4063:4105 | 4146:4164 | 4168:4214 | 0.9 Angstrom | 17.3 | 17.1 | 17.2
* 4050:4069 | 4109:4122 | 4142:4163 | -1.1 Angstrom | 17.1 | 16.1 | 16.5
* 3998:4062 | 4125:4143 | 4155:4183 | -0.4 Angstrom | 17.8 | 16.3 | 16.7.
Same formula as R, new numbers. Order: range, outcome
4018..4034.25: 21.5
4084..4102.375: 20.9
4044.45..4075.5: 21.7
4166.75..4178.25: 17.8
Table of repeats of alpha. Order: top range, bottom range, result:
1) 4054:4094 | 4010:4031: 0.97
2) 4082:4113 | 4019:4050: 1.03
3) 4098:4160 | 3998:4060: 1.00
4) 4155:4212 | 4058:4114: 1.02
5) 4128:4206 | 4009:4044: 0.98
